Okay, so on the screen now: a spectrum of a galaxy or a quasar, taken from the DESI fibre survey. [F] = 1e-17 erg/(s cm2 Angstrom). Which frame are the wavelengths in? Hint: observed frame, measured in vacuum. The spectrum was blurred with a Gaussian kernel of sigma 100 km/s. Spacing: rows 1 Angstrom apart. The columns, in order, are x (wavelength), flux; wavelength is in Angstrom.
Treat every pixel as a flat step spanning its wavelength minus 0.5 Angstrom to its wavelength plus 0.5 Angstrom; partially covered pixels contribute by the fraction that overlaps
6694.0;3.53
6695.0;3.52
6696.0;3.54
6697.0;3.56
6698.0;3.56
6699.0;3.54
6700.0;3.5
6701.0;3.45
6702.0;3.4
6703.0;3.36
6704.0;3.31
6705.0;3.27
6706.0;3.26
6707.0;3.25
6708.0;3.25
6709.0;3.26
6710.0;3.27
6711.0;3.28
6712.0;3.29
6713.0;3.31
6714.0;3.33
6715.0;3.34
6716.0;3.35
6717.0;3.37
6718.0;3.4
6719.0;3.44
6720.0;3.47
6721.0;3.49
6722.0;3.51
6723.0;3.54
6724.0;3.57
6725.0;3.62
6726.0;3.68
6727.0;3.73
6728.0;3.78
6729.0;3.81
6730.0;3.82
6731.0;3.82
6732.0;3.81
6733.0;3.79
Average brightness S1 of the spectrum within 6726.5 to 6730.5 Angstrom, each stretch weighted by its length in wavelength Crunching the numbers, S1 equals 3.79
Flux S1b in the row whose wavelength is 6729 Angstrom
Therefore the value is 3.81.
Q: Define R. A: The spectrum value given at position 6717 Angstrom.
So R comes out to 3.37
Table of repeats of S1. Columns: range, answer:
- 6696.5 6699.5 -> 3.55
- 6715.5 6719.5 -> 3.39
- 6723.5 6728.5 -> 3.68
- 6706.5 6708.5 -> 3.25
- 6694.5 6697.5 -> 3.54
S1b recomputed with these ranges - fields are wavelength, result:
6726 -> 3.68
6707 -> 3.25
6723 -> 3.54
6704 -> 3.31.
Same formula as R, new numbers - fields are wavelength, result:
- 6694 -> 3.53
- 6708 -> 3.25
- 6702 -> 3.4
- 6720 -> 3.47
